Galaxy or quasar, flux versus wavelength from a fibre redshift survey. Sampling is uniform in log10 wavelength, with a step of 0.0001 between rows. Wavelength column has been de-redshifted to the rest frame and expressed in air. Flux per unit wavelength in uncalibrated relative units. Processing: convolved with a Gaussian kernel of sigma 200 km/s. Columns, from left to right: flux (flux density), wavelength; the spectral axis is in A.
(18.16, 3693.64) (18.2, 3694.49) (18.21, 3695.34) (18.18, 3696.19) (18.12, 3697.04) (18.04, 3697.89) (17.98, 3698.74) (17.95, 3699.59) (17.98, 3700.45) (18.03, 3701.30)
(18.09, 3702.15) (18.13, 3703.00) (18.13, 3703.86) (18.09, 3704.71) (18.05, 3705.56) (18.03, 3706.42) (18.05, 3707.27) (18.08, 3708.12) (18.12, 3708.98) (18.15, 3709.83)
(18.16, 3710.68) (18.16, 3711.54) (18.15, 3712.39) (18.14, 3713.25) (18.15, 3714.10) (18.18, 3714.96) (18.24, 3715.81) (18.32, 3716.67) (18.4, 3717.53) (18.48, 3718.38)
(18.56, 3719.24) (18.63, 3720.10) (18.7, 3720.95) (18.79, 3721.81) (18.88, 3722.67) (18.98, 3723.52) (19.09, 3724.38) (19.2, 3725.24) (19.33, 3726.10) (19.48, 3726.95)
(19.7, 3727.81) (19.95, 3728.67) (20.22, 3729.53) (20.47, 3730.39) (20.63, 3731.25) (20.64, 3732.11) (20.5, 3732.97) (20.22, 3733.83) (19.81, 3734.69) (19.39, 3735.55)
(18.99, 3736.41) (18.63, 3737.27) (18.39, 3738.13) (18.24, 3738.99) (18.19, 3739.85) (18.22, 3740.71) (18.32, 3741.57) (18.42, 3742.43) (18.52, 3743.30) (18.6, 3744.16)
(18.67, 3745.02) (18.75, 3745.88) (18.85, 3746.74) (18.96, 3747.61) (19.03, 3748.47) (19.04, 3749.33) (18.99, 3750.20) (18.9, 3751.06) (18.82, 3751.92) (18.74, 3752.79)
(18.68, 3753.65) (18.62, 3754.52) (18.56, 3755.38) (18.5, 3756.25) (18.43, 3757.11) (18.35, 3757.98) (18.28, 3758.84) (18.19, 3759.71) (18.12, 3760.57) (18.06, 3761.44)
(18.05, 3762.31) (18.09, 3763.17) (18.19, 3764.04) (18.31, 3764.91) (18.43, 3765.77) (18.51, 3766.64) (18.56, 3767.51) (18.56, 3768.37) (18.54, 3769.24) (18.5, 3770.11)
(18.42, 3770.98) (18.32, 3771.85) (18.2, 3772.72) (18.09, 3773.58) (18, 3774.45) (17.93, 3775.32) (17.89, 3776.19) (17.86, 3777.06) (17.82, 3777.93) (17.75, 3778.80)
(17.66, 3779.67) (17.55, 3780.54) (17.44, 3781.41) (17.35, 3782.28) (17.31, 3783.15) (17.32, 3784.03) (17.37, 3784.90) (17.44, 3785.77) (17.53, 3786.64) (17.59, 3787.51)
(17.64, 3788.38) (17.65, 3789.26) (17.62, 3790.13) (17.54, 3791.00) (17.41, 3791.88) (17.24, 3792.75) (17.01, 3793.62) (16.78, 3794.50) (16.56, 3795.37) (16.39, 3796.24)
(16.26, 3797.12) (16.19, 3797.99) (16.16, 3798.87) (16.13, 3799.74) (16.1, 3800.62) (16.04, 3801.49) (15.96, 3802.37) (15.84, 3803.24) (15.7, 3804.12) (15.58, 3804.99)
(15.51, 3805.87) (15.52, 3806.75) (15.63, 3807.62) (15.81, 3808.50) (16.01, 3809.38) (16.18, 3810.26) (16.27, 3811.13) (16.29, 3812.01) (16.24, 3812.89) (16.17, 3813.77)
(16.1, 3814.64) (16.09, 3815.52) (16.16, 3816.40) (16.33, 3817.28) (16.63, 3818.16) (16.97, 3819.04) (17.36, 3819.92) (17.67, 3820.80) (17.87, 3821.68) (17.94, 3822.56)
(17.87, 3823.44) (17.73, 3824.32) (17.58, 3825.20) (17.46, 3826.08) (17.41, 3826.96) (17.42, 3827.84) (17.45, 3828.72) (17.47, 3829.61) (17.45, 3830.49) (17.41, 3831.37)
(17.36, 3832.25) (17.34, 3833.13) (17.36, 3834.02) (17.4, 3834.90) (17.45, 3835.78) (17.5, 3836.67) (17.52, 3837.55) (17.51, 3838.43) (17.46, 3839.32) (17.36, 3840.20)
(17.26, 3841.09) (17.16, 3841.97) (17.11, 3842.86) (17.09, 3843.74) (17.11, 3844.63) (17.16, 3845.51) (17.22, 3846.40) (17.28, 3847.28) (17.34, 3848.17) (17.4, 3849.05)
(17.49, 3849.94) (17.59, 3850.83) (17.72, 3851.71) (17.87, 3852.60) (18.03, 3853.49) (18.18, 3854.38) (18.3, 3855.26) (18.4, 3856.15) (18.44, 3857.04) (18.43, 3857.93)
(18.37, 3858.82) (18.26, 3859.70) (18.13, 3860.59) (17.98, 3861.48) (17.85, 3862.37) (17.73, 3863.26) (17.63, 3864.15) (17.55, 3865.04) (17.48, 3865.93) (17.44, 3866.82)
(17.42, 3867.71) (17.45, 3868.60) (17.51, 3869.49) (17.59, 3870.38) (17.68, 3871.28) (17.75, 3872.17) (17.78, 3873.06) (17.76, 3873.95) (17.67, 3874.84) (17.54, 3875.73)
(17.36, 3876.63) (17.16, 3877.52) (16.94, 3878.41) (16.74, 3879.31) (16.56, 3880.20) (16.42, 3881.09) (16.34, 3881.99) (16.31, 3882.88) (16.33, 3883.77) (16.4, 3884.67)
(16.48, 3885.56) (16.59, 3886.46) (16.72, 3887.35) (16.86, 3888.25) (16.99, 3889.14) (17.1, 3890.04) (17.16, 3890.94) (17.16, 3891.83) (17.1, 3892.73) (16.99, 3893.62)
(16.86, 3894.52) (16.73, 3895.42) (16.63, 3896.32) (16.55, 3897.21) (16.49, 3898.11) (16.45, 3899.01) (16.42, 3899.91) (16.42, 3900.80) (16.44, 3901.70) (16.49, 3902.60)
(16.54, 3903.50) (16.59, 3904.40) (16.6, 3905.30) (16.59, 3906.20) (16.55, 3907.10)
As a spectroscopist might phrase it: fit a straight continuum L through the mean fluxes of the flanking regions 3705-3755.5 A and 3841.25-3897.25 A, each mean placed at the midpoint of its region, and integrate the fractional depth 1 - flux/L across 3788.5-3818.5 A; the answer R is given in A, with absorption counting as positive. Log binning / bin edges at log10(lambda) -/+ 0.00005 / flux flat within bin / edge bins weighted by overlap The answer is 2.85 A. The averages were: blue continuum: 18.8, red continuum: 17.3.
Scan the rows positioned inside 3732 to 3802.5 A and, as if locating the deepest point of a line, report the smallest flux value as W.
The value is 15.96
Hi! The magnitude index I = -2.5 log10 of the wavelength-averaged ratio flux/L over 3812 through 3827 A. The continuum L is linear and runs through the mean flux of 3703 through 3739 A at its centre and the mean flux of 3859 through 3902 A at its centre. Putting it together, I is 0.05 mag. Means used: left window 18.9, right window 17.1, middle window 17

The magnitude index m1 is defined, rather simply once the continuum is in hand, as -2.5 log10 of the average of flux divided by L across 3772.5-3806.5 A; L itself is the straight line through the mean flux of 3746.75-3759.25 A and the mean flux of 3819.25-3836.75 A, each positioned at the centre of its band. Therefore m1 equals 0.07 mag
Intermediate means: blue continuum 18.7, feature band 17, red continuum 17.5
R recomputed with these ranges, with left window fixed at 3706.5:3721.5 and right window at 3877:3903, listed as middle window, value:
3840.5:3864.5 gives -1.0 A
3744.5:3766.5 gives -0.8 A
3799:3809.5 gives 1.0 A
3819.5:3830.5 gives -0.2 A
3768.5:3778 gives -0.2 A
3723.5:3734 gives -1.0 A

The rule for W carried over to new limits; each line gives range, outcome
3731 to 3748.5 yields 18.19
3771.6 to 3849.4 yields 15.51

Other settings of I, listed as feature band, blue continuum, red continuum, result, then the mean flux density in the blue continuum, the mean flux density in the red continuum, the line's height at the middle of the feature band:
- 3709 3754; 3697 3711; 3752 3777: -0.042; 18.1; 18.3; 18.2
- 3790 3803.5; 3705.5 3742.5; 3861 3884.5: 0.096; 18.9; 17.3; 18.1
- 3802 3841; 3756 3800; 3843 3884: 0.048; 17.7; 17.5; 17.6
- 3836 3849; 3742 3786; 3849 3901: 0.018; 18.3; 17.3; 17.6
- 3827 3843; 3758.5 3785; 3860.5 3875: 0.024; 18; 17.7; 17.8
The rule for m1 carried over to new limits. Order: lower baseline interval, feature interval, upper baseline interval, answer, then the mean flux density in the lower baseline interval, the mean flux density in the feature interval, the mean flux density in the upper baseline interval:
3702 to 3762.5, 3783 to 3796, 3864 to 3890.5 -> 0.047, 18.7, 17.3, 17.1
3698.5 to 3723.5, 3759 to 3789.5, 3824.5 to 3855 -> -0.006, 18.2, 18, 17.4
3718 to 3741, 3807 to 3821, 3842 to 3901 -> 0.111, 19.3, 16.3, 17.3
